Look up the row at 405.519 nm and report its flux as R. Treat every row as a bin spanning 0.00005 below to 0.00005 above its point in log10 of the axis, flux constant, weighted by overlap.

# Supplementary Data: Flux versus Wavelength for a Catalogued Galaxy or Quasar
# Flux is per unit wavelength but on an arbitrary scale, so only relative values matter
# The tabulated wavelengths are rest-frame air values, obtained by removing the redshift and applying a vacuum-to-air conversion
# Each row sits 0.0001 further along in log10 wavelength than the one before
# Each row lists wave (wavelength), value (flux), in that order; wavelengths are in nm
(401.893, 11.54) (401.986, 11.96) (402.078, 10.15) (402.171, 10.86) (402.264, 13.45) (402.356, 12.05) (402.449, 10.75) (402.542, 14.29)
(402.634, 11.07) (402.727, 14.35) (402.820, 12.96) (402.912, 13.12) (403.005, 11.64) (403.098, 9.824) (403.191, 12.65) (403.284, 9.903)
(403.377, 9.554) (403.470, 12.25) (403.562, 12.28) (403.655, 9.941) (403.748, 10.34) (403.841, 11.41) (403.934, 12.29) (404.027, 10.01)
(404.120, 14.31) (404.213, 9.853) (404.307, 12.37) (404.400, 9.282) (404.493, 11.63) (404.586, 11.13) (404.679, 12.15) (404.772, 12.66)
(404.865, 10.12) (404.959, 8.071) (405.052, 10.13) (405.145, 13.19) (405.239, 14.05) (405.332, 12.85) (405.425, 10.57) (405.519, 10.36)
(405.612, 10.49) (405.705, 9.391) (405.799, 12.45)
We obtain 10.36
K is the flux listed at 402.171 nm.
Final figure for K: 10.86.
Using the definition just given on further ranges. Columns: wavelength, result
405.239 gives 14.05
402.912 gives 13.12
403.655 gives 9.941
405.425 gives 10.57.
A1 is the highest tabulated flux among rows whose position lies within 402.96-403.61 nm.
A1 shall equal 12.65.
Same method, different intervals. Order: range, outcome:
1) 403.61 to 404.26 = 14.31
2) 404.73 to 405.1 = 12.66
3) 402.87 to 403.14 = 13.12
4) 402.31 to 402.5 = 12.05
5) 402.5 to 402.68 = 14.29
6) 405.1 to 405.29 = 14.05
